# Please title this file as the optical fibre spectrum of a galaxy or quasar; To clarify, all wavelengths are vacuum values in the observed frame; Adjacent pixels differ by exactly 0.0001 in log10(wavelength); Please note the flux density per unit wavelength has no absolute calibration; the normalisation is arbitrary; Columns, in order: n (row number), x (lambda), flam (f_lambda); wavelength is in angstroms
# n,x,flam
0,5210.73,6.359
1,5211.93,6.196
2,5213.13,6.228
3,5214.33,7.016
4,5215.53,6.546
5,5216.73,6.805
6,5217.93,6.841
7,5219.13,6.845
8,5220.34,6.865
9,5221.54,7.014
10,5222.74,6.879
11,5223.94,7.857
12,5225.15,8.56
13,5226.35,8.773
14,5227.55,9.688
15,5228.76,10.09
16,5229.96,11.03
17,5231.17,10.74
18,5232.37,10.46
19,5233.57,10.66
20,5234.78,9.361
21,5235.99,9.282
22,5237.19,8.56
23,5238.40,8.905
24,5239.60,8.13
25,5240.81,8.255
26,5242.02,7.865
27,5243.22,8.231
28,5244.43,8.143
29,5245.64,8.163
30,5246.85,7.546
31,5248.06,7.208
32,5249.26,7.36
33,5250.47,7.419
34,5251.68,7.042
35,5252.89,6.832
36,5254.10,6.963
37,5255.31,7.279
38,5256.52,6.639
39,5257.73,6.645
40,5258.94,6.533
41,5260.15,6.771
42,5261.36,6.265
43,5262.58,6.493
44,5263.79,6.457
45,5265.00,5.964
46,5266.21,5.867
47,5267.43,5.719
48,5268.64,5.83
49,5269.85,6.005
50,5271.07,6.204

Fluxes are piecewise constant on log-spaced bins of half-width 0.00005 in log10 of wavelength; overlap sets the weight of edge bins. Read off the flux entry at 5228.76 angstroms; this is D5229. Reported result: 10.09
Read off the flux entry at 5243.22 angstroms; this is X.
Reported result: 8.231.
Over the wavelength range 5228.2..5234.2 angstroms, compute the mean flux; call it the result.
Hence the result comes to 10.6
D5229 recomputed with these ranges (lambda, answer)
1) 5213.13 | 6.228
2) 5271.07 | 6.204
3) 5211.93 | 6.196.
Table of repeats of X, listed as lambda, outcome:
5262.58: 6.493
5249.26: 7.36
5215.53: 6.546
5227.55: 9.688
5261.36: 6.265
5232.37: 10.46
